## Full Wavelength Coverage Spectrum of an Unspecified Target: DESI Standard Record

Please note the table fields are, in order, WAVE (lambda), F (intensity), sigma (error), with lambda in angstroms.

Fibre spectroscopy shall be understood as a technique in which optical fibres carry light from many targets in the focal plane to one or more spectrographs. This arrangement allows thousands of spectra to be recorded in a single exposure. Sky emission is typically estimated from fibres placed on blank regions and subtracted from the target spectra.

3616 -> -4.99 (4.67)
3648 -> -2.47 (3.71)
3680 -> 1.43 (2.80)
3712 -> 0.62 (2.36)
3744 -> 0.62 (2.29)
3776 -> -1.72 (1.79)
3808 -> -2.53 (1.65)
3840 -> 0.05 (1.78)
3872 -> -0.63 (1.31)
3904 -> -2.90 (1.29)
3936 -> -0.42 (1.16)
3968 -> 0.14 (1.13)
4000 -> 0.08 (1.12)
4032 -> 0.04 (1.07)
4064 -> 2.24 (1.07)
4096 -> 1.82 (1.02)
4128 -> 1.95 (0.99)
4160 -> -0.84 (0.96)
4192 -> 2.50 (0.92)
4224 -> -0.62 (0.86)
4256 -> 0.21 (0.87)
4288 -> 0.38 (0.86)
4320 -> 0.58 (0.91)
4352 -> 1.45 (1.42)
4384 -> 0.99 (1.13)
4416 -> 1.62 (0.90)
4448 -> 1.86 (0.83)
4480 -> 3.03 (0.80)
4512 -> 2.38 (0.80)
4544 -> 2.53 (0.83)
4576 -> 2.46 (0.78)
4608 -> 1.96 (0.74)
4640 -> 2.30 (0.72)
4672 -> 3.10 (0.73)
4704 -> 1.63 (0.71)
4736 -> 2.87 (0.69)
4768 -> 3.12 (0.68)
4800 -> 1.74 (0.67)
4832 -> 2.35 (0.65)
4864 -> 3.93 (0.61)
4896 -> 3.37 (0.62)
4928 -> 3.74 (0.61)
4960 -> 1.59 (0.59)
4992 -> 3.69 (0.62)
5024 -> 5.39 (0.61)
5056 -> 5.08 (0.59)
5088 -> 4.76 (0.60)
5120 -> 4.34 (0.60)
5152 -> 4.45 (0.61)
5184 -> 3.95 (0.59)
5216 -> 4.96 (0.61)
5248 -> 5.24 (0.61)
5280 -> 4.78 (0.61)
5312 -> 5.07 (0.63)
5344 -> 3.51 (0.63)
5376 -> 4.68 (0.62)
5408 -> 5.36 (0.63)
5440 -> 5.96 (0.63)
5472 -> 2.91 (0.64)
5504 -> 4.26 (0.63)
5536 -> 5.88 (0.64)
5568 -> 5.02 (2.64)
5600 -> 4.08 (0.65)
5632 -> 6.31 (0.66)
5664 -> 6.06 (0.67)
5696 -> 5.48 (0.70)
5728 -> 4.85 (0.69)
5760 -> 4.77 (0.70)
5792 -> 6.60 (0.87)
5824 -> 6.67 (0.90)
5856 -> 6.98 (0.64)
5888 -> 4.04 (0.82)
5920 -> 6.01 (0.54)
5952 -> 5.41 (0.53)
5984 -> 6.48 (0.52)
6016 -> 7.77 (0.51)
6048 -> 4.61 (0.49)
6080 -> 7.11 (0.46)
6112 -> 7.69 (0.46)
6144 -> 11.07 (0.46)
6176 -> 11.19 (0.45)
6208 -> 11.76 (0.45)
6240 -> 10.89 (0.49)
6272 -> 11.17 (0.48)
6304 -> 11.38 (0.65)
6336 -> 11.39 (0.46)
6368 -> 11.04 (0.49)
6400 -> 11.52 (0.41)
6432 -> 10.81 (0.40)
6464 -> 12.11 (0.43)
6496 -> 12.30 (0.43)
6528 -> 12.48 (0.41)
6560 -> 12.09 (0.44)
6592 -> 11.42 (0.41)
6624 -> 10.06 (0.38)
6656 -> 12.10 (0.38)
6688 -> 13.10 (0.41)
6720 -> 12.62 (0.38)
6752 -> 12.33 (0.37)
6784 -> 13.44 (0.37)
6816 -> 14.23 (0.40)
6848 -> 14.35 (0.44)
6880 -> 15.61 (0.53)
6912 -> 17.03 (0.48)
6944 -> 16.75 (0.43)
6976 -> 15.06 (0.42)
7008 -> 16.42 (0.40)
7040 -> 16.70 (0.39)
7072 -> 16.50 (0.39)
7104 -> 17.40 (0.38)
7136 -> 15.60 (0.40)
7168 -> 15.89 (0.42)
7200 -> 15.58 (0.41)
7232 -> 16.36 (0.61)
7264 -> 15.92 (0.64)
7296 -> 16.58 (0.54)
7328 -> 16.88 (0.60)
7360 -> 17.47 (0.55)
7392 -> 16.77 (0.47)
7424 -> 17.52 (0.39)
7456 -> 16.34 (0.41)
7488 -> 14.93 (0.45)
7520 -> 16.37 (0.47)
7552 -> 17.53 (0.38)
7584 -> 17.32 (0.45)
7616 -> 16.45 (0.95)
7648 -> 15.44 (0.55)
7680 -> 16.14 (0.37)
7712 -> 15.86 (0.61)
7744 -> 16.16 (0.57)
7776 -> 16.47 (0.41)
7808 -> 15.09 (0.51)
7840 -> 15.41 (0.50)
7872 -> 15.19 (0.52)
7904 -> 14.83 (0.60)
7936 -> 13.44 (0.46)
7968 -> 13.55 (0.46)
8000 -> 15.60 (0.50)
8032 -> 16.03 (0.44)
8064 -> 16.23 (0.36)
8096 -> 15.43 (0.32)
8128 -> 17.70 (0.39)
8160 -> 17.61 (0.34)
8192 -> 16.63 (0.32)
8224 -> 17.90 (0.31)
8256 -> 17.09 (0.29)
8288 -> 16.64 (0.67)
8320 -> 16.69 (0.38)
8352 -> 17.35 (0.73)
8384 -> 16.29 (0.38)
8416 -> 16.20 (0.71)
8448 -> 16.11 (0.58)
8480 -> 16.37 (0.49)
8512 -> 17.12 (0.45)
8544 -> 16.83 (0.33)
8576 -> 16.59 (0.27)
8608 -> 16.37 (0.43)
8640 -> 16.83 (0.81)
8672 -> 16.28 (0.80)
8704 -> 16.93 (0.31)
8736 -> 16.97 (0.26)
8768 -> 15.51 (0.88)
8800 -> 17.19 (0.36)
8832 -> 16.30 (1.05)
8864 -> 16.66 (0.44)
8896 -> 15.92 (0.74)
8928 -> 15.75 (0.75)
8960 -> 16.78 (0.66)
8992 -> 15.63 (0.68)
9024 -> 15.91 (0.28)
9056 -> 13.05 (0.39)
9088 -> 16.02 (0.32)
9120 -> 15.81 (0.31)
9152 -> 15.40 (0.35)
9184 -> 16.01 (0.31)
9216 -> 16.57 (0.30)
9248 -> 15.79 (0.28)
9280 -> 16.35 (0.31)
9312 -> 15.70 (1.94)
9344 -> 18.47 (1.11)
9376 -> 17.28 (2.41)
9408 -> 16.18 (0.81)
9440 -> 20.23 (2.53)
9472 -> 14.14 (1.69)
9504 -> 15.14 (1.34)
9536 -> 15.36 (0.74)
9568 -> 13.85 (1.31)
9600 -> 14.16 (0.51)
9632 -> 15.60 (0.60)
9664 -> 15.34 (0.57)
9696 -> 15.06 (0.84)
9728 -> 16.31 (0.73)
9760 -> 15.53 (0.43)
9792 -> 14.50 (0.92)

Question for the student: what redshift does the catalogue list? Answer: 0.537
